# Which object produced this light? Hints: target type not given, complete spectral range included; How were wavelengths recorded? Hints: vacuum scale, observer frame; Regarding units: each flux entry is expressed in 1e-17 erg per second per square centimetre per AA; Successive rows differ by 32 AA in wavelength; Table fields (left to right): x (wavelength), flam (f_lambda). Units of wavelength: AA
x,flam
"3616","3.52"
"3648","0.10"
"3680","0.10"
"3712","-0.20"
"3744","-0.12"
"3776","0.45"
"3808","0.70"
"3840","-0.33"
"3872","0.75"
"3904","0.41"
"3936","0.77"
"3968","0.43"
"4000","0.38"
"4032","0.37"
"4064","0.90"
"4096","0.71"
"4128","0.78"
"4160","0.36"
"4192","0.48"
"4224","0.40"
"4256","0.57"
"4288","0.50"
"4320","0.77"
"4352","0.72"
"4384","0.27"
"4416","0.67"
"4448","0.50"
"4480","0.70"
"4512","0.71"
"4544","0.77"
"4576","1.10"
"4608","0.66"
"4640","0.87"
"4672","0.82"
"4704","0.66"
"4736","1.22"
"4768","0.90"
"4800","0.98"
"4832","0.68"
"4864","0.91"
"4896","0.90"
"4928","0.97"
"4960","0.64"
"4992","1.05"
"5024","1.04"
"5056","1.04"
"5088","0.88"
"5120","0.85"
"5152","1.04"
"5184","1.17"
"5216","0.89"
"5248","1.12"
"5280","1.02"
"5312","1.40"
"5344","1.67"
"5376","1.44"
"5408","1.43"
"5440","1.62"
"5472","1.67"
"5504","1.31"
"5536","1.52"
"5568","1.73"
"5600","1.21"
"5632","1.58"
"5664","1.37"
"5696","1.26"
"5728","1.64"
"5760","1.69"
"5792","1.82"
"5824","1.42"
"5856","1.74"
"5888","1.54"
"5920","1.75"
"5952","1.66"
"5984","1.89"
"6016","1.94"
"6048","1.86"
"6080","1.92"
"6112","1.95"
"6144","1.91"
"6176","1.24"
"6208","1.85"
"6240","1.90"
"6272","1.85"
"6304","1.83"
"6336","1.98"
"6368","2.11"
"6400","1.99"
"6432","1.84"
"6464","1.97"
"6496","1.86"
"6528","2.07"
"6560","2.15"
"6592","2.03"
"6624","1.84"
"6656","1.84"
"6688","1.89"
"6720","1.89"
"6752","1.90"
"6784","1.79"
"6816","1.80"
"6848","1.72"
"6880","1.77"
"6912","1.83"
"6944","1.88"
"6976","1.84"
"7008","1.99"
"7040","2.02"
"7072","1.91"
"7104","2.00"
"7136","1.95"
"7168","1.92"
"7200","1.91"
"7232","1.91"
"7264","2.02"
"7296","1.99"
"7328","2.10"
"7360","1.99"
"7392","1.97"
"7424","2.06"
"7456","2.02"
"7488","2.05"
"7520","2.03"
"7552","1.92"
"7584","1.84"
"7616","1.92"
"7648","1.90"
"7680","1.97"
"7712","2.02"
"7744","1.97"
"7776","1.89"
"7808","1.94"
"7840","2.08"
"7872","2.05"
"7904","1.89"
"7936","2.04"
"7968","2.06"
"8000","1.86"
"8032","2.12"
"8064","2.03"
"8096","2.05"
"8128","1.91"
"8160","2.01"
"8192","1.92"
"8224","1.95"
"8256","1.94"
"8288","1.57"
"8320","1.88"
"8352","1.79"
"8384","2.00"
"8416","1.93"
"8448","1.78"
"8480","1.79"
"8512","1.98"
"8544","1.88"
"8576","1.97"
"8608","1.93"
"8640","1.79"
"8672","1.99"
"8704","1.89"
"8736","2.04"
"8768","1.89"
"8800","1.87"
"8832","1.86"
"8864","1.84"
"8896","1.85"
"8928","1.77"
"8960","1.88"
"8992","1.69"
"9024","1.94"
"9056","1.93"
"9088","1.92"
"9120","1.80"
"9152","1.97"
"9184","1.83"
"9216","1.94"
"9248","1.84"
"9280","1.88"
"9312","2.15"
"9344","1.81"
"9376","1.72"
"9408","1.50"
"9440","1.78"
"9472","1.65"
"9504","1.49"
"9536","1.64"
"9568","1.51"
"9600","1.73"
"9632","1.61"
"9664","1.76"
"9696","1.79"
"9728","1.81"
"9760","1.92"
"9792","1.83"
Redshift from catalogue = 0.325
